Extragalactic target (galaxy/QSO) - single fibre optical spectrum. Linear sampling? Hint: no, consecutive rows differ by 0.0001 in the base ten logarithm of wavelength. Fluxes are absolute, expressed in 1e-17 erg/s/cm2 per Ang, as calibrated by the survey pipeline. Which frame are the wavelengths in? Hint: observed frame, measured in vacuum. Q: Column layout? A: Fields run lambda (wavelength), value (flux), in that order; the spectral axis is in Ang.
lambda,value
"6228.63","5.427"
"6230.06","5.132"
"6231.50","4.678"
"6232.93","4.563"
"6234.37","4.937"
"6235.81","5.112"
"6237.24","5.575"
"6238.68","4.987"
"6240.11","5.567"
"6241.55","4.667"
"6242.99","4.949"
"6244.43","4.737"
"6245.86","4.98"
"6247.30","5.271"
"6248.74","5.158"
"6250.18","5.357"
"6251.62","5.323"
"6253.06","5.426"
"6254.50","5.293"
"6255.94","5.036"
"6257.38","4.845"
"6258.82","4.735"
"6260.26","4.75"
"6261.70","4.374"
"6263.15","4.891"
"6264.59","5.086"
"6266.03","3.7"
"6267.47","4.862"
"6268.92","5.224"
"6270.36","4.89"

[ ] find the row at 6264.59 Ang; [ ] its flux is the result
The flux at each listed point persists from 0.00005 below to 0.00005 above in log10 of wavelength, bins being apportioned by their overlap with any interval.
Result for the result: 5.086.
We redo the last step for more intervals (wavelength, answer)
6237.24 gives 5.575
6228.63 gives 5.427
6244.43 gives 4.737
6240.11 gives 5.567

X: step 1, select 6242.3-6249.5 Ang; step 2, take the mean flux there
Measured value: 5.02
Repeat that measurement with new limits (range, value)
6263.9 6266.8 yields 4.4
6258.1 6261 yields 4.75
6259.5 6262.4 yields 4.57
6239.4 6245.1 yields 4.97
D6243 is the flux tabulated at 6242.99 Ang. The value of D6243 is 4.949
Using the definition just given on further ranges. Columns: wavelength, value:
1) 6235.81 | 5.112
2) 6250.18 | 5.357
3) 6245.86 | 4.98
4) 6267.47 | 4.862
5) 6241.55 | 4.667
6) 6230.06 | 5.132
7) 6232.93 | 4.563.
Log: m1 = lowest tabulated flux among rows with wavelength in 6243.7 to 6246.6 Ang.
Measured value 4.737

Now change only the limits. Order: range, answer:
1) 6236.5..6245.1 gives 4.667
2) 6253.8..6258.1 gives 4.845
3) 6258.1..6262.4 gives 4.374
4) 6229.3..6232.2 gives 4.678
